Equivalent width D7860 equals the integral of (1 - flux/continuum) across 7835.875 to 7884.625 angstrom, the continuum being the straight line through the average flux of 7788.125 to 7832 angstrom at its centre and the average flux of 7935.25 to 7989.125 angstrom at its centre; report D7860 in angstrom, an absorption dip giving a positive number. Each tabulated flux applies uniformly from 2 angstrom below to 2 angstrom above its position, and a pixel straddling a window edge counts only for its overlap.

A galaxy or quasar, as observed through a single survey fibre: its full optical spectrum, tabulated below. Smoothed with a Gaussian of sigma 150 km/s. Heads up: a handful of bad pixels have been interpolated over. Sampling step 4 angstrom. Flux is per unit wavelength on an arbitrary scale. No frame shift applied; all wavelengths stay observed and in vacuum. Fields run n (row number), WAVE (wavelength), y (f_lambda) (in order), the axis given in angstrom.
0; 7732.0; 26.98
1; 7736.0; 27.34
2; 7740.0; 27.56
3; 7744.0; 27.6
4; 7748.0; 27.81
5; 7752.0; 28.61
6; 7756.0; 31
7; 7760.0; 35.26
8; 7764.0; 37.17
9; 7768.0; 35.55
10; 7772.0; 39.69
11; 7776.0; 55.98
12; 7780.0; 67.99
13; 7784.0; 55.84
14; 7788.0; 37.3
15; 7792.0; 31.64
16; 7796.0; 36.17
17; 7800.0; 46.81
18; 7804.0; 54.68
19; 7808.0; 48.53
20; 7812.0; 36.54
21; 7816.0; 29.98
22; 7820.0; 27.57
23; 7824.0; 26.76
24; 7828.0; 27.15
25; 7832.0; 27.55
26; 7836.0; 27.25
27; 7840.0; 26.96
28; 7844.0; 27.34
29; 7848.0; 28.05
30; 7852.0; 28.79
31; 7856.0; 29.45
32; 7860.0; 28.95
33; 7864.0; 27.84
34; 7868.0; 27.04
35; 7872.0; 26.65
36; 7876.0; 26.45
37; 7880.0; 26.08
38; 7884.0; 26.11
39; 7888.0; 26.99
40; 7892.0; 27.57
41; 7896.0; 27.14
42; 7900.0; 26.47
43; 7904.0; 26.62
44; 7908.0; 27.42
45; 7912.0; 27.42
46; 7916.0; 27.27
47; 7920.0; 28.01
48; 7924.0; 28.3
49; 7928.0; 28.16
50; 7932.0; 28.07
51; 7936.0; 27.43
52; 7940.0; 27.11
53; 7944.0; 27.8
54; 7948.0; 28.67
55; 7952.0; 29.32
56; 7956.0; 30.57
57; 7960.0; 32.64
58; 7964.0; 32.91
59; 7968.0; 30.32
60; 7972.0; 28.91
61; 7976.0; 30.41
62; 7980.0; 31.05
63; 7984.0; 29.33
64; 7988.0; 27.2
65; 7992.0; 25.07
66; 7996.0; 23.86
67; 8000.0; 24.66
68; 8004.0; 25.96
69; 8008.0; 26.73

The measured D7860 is 9.4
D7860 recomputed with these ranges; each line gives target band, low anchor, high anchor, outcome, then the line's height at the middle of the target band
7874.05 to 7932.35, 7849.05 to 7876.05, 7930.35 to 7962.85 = 2.72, 28.5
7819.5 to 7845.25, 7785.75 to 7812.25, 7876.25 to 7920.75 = 6.83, 37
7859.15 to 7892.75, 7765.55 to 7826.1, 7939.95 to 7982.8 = 8.57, 36.2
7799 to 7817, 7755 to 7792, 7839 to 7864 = -3.33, 36.9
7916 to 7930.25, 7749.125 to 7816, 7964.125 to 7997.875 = 1.93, 32.4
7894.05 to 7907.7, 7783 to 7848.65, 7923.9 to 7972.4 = 1.95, 31.3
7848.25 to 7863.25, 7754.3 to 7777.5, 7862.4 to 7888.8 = 0.03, 28.9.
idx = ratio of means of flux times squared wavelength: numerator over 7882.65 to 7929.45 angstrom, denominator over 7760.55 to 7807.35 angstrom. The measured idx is 0.62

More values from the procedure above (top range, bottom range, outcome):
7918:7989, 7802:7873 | 0.97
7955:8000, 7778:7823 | 0.71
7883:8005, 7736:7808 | 0.74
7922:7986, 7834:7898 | 1.10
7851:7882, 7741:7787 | 0.71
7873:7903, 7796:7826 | 0.71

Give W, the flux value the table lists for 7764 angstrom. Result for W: 37.17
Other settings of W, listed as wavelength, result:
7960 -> 32.64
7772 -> 39.69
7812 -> 36.54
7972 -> 28.91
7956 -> 30.57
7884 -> 26.11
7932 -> 28.07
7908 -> 27.42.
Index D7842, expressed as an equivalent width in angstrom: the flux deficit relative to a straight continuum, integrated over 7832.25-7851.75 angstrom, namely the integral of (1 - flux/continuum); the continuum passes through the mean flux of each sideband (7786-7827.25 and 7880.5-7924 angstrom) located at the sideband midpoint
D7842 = 3.5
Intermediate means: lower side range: 37.3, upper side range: 27.1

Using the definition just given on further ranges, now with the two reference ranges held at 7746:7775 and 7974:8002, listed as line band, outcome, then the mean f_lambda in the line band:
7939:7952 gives 0.2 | 28.1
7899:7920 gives 1.8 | 27.2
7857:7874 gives 1.9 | 27.7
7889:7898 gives 0.9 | 27.3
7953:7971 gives -2.0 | 31.3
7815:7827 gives 1.7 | 27.9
